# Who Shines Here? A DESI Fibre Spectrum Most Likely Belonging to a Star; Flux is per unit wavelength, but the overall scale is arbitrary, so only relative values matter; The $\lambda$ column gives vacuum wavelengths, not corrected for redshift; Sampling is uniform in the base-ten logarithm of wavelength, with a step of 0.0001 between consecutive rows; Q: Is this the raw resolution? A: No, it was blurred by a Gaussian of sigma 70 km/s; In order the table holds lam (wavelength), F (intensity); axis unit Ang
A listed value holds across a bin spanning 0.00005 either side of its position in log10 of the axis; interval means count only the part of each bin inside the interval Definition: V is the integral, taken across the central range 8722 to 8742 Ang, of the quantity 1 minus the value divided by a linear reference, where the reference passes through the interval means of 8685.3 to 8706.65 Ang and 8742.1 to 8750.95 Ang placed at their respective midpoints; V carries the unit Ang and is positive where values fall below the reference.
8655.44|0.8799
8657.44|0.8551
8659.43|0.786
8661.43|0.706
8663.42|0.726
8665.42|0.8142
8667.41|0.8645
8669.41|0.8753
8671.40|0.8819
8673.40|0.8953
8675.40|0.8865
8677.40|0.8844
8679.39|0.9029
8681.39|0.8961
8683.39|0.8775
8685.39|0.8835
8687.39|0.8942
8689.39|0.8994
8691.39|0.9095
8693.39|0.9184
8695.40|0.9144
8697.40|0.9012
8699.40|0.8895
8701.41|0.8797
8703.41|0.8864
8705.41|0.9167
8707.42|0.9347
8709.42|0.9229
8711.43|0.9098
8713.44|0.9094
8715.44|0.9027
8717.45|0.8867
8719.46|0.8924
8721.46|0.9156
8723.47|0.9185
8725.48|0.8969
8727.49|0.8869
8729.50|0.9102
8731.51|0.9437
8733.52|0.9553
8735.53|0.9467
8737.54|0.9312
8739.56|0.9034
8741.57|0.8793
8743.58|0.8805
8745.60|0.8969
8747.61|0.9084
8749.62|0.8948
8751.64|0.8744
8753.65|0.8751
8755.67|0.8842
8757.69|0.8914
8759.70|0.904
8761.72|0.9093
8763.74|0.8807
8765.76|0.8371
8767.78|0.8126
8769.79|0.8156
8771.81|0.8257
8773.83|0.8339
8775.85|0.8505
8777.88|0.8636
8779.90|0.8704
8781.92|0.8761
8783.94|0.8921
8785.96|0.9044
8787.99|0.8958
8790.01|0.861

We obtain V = -0.5 Ang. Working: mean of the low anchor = 0.9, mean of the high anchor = 0.894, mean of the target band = 0.918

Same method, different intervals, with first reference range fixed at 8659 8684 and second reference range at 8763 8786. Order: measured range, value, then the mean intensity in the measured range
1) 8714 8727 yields -0.80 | 0.902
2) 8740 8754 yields -0.61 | 0.889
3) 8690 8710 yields -1.37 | 0.907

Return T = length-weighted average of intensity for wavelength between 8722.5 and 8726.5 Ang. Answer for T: 0.907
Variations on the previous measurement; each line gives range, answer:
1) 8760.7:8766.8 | 0.874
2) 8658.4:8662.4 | 0.747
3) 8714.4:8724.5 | 0.904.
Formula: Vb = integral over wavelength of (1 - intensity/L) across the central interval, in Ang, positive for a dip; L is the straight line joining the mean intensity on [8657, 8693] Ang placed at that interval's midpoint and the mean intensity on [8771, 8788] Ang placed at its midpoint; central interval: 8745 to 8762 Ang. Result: -0.5 Ang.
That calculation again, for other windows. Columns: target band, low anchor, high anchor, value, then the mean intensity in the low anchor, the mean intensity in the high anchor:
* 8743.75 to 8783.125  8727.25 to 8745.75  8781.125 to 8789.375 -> 1.4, 0.915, 0.891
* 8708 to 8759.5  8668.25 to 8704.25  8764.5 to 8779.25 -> -2.6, 0.893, 0.836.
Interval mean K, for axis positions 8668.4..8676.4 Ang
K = 0.884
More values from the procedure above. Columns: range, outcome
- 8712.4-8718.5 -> 0.899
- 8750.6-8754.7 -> 0.874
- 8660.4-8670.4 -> 0.797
